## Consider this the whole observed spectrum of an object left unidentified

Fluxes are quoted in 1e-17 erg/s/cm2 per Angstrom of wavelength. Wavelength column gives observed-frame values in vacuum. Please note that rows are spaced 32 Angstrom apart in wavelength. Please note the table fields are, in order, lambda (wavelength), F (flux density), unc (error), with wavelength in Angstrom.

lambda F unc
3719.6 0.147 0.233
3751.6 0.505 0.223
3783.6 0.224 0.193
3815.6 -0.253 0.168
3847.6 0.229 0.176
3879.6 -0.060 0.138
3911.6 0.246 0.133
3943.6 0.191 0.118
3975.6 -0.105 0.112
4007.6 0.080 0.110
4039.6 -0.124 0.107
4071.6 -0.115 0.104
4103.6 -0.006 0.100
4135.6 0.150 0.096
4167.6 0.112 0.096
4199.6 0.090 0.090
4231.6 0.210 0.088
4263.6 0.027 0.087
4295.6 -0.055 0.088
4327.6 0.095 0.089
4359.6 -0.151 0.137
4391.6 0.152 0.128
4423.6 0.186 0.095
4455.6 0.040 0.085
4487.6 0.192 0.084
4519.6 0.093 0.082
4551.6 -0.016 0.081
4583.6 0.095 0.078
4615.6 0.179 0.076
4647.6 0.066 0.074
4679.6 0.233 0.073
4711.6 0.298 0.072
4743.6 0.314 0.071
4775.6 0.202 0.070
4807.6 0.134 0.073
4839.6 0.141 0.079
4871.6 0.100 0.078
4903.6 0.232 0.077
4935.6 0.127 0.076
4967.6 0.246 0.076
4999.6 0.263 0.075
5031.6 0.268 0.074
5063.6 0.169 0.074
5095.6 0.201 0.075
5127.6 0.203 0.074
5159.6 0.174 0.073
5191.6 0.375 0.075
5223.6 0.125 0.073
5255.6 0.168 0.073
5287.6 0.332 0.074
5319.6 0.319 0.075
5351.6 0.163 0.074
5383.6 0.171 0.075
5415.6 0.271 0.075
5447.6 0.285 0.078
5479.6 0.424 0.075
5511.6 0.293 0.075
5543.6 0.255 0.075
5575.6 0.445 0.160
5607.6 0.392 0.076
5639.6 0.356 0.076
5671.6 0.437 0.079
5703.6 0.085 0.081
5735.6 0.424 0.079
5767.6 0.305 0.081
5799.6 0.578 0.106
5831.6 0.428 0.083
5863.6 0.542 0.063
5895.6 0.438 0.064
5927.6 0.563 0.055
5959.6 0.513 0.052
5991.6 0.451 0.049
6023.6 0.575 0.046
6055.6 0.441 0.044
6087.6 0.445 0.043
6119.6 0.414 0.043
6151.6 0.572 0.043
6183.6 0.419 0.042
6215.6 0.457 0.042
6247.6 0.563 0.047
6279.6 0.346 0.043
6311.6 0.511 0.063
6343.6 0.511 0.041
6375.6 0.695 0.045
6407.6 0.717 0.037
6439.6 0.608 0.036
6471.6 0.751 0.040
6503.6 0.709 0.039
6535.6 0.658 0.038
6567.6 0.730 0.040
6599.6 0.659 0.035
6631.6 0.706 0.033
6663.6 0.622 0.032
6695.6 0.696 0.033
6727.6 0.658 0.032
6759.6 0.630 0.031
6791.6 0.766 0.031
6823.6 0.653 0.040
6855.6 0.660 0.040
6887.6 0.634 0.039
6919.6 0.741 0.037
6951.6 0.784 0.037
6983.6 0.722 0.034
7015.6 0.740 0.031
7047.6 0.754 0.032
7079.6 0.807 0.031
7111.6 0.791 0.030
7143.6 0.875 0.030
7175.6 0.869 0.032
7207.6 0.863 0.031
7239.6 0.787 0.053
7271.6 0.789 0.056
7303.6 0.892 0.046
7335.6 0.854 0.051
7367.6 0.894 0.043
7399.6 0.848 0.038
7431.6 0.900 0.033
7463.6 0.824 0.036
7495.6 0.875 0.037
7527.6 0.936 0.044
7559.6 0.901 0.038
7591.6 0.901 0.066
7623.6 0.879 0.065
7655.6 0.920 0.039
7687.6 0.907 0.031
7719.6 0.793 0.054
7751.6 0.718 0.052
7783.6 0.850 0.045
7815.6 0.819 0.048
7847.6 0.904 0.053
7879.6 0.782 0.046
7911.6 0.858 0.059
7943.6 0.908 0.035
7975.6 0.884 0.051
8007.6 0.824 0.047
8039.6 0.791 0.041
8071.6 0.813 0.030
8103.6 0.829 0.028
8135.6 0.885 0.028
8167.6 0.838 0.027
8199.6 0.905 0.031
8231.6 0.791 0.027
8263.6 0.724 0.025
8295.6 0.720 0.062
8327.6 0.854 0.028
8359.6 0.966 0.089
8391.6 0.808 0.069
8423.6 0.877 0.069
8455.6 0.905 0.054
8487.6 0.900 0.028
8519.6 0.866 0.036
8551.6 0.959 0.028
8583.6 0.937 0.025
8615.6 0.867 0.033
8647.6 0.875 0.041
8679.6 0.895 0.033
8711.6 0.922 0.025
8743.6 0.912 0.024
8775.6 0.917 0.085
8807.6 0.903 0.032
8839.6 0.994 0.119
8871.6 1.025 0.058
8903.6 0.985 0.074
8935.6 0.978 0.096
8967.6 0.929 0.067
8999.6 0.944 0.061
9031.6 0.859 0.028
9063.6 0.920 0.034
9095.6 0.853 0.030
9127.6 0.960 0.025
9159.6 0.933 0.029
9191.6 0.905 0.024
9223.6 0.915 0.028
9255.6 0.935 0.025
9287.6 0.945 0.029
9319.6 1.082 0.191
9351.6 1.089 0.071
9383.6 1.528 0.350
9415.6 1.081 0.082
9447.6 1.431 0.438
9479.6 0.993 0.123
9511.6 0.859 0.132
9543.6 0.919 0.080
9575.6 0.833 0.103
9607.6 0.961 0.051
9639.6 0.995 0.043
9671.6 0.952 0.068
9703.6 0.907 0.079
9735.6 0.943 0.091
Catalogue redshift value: 0.59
